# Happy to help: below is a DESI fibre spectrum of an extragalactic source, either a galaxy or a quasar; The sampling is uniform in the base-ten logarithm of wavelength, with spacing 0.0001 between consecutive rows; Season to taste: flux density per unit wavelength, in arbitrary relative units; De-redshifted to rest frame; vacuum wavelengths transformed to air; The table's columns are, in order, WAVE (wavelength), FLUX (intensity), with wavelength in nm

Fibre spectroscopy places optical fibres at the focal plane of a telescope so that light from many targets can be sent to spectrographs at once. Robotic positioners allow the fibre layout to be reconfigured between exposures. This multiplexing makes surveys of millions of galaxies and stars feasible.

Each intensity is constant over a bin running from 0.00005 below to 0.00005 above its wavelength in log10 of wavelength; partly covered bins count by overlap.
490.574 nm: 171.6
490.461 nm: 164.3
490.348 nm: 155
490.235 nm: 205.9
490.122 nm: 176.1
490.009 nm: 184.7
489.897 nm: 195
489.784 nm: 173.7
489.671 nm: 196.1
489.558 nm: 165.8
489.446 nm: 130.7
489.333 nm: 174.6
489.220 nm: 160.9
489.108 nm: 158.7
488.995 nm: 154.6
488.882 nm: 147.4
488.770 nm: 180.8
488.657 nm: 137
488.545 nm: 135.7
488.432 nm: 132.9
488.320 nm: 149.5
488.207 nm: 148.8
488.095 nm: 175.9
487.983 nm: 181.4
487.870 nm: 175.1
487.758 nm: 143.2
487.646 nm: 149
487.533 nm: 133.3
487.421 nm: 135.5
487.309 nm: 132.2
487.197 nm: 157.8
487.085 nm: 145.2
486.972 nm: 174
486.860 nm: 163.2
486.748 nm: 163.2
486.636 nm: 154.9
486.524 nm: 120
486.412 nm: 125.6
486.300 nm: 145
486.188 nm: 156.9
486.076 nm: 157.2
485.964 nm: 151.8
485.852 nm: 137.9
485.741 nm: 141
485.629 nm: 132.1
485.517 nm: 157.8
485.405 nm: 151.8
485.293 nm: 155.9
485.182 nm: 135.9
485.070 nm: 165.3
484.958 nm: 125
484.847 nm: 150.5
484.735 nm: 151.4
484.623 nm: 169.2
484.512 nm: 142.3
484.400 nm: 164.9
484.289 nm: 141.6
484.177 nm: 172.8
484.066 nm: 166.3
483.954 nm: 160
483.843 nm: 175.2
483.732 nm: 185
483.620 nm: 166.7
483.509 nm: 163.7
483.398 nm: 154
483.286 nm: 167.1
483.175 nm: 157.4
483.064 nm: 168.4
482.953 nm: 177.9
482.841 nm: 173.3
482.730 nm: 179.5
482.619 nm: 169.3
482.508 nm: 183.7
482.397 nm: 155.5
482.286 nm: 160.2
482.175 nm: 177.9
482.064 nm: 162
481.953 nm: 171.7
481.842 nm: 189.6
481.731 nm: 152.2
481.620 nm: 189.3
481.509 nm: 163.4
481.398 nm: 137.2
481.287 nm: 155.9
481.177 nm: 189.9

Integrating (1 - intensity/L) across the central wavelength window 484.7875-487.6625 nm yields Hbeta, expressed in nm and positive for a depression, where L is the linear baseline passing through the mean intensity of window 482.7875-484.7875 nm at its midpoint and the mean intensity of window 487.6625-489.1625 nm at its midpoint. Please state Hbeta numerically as 0.23 nm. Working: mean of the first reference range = 164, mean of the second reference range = 155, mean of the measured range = 147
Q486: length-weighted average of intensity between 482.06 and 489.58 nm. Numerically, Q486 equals 156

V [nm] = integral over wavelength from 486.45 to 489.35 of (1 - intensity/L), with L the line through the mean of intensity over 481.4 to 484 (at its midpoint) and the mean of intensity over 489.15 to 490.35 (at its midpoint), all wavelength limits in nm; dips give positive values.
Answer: 0.35 nm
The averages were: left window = 169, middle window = 153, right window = 175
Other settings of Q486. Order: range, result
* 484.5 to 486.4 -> 148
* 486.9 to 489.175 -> 153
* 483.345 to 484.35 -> 165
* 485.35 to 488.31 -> 150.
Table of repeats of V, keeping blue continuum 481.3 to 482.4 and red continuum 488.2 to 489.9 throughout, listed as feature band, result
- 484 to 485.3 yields 0.08 nm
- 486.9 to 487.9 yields 0.07 nm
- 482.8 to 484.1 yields -0.03 nm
